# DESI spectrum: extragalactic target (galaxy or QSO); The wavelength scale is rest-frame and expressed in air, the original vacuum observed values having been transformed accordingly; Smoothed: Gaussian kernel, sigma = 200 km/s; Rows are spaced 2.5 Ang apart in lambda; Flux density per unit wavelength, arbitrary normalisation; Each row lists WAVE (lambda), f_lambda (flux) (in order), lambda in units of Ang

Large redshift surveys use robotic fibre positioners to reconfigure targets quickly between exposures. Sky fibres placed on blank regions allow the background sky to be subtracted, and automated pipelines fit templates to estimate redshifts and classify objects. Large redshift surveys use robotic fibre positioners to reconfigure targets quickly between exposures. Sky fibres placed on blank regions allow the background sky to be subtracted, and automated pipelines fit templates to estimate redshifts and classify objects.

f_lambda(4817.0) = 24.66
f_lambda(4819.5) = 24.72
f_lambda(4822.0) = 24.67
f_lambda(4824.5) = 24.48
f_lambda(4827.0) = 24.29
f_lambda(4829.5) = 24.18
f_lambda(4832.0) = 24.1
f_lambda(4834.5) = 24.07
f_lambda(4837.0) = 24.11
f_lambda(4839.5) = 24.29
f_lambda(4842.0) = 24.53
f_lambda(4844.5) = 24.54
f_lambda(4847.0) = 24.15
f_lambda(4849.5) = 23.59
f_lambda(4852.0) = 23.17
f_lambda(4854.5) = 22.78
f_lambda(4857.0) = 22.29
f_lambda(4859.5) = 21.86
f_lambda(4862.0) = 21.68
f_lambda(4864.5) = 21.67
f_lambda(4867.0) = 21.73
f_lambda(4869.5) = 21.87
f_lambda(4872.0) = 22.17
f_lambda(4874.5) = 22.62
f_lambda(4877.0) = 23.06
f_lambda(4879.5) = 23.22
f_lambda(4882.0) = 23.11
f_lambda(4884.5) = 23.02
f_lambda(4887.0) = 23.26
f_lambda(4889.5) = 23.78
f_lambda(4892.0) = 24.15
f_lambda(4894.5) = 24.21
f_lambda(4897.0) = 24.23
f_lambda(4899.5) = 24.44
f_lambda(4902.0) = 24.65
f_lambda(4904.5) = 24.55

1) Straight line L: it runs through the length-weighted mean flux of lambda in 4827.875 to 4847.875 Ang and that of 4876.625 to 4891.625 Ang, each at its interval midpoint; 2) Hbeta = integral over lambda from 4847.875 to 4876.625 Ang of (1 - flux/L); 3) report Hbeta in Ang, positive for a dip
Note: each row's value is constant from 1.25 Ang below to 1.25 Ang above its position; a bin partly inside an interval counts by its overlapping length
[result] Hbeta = 1.7 Ang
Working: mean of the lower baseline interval 24.2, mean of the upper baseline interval 23.3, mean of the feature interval 22.4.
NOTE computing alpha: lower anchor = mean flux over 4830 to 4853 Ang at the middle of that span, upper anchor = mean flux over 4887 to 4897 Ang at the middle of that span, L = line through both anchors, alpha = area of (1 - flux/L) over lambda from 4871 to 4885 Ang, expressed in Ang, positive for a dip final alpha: 0.7 Ang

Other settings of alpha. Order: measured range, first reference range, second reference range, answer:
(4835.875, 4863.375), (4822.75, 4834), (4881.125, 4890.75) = 0.6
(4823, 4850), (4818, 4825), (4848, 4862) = -0.6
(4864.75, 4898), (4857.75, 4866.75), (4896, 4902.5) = 0.1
